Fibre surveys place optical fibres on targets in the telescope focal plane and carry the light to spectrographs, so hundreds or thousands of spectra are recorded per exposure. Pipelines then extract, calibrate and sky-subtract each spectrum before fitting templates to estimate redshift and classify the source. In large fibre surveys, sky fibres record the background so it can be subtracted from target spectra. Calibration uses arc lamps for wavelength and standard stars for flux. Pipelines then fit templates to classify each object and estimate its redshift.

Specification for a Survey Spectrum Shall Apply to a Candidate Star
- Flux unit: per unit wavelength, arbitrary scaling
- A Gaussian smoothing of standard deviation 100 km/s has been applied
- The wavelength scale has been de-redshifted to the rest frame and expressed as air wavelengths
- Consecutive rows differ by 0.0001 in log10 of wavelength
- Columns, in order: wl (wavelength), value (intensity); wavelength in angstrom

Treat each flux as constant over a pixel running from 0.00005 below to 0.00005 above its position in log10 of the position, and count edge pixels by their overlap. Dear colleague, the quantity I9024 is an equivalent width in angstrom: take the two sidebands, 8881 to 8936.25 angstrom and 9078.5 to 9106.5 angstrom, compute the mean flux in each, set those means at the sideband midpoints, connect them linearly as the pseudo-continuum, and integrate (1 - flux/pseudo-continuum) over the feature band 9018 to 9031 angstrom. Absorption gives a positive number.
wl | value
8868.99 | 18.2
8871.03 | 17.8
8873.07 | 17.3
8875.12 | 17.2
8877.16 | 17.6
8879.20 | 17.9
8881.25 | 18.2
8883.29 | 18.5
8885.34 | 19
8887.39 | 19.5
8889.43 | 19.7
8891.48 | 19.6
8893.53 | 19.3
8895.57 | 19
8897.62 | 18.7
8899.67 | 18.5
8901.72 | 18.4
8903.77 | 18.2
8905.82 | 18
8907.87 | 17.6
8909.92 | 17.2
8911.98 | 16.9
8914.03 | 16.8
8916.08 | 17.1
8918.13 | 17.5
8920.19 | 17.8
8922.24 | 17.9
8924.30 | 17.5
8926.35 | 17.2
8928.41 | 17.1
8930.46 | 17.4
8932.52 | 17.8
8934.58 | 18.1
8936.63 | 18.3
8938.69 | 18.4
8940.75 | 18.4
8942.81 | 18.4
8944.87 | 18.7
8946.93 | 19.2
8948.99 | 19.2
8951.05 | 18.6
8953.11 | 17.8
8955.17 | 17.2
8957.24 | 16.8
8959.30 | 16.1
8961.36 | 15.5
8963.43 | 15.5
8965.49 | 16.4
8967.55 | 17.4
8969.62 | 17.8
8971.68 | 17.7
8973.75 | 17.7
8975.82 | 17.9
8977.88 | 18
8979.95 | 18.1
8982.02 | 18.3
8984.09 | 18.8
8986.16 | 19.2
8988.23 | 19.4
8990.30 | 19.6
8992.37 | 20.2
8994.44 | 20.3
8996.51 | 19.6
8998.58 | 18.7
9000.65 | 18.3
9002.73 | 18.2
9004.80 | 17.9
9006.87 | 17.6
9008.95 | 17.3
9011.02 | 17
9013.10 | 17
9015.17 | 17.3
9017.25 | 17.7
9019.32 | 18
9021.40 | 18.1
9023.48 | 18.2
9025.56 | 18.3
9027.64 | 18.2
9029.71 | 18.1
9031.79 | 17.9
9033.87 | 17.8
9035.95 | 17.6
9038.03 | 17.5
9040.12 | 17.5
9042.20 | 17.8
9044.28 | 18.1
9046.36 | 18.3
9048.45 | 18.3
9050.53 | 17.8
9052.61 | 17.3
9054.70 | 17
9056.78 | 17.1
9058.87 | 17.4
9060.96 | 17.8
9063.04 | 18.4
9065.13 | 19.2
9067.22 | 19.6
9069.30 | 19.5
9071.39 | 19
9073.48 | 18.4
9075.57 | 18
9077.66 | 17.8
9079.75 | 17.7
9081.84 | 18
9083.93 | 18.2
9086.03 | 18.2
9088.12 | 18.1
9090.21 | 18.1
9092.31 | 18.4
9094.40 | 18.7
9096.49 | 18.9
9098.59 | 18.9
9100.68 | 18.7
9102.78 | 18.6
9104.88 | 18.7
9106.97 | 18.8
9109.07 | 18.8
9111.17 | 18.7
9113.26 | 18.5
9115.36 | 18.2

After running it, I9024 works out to 0.1 angstrom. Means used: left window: 18.1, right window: 18.4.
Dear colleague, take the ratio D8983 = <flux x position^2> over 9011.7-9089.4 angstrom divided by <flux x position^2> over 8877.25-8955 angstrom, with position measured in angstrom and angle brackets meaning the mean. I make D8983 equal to 1.02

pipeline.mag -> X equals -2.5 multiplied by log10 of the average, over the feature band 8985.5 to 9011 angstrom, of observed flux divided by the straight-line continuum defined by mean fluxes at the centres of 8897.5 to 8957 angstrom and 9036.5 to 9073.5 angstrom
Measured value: -0.046 mag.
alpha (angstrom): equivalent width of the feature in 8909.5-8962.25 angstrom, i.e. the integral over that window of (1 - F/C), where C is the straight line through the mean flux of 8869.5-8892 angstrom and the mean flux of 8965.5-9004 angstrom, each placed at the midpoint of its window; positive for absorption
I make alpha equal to 2.3 angstrom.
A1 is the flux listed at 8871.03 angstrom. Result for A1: 17.8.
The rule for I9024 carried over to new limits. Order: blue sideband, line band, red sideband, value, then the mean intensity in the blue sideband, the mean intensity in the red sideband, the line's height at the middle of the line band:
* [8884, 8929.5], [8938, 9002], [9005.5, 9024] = -1.36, 18.1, 17.6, 17.8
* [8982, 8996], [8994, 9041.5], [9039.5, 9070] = 2.25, 19.5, 18.1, 18.9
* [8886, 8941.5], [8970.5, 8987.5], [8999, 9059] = -0.32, 18.1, 17.8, 17.9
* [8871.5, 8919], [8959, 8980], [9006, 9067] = 1.03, 18.2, 17.8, 18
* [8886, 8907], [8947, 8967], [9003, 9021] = 1.16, 18.9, 17.5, 18.2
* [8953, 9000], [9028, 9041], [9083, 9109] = 0.36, 18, 18.5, 18.3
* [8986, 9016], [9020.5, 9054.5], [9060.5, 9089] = 1.04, 18.5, 18.4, 18.5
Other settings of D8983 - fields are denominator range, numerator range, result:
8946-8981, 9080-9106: 1.09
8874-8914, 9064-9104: 1.05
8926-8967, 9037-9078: 1.05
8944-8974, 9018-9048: 1.05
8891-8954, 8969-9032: 1.03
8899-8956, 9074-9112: 1.07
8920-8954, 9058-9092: 1.04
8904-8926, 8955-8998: 1.05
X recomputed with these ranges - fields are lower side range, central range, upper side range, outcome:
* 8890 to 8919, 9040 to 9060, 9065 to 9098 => 0.044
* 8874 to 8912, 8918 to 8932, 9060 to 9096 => 0.055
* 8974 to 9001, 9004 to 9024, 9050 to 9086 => 0.065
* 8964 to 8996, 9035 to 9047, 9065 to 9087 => 0.041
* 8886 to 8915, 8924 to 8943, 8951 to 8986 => 0.003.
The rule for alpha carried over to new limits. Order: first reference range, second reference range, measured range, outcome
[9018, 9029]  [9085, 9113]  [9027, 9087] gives 1.0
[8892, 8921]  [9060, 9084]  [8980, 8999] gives -1.1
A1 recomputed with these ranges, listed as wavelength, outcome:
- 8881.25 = 18.2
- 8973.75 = 17.7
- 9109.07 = 18.8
